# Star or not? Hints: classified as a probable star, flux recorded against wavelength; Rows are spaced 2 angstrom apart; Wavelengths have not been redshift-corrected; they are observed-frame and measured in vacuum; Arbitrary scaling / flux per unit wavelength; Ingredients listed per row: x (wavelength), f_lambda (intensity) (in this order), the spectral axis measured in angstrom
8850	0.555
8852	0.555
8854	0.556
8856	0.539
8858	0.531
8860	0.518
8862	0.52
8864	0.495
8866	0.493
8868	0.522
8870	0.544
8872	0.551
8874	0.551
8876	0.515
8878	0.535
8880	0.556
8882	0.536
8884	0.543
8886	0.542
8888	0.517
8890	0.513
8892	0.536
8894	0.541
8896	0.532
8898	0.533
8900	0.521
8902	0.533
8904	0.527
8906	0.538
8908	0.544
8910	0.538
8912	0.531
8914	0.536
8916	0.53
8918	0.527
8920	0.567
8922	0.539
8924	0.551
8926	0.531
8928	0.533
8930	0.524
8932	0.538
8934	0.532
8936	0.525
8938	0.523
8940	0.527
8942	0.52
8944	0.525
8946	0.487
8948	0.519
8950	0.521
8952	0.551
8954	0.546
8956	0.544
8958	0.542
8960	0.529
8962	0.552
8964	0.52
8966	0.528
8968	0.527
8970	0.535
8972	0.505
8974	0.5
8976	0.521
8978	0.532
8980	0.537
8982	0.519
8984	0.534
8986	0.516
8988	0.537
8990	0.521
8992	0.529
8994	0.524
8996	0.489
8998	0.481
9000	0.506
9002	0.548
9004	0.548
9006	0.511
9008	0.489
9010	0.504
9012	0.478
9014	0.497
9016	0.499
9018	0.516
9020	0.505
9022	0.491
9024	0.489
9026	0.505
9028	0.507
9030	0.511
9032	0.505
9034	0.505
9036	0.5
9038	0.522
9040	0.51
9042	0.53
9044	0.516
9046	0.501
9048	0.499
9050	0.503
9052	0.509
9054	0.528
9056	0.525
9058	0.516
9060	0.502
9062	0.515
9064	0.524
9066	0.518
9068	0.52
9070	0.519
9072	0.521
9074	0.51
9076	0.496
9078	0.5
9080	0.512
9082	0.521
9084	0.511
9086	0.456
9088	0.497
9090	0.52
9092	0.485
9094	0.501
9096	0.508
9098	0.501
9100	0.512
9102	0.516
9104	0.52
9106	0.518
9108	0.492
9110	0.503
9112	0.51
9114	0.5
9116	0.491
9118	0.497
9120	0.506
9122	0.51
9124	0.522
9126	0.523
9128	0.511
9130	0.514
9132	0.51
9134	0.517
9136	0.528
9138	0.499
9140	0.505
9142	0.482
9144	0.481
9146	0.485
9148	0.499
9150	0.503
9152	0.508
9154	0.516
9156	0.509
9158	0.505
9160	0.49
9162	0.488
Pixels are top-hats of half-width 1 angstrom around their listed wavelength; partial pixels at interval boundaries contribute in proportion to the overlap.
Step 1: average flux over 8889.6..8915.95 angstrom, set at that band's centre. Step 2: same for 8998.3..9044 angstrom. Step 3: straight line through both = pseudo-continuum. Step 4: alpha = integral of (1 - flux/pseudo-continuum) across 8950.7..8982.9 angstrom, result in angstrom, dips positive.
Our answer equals -0.7 angstrom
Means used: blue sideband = 0.533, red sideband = 0.508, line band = 0.53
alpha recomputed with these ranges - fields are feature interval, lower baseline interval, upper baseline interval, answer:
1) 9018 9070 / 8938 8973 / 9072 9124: 0.3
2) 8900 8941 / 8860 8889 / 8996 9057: -0.9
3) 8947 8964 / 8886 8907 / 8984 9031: -0.6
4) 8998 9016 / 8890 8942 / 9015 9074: 0.3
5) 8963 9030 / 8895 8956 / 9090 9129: 1.1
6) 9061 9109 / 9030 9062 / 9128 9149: 0.0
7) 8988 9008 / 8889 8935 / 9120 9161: 0.3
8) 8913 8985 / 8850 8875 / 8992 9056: -1.5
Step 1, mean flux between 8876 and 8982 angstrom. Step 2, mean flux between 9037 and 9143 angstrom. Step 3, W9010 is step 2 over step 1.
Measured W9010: 1.0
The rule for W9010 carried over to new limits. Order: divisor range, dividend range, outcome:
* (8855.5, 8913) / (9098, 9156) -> 0.95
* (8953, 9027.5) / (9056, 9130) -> 0.98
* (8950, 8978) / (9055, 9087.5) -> 0.96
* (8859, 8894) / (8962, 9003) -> 0.99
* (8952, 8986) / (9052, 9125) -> 0.96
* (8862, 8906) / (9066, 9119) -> 0.95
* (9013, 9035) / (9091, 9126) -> 1.01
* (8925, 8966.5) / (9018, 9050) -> 0.96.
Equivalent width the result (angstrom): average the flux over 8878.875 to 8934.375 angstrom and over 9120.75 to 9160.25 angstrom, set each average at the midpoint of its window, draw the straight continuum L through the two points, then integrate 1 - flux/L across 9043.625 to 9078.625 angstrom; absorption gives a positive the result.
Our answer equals 0.25 angstrom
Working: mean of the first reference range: 0.535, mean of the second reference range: 0.506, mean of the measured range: 0.512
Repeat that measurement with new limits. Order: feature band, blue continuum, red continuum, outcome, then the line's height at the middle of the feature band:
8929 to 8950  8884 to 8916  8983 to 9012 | 0.1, 0.526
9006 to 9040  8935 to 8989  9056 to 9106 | 1.0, 0.518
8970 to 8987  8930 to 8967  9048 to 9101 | 0.1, 0.524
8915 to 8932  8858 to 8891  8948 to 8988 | -0.3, 0.529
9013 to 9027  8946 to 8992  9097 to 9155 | 0.6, 0.521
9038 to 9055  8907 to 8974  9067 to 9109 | 0.0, 0.513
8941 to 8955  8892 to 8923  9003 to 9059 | 0.1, 0.527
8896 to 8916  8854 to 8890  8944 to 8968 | -0.1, 0.53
